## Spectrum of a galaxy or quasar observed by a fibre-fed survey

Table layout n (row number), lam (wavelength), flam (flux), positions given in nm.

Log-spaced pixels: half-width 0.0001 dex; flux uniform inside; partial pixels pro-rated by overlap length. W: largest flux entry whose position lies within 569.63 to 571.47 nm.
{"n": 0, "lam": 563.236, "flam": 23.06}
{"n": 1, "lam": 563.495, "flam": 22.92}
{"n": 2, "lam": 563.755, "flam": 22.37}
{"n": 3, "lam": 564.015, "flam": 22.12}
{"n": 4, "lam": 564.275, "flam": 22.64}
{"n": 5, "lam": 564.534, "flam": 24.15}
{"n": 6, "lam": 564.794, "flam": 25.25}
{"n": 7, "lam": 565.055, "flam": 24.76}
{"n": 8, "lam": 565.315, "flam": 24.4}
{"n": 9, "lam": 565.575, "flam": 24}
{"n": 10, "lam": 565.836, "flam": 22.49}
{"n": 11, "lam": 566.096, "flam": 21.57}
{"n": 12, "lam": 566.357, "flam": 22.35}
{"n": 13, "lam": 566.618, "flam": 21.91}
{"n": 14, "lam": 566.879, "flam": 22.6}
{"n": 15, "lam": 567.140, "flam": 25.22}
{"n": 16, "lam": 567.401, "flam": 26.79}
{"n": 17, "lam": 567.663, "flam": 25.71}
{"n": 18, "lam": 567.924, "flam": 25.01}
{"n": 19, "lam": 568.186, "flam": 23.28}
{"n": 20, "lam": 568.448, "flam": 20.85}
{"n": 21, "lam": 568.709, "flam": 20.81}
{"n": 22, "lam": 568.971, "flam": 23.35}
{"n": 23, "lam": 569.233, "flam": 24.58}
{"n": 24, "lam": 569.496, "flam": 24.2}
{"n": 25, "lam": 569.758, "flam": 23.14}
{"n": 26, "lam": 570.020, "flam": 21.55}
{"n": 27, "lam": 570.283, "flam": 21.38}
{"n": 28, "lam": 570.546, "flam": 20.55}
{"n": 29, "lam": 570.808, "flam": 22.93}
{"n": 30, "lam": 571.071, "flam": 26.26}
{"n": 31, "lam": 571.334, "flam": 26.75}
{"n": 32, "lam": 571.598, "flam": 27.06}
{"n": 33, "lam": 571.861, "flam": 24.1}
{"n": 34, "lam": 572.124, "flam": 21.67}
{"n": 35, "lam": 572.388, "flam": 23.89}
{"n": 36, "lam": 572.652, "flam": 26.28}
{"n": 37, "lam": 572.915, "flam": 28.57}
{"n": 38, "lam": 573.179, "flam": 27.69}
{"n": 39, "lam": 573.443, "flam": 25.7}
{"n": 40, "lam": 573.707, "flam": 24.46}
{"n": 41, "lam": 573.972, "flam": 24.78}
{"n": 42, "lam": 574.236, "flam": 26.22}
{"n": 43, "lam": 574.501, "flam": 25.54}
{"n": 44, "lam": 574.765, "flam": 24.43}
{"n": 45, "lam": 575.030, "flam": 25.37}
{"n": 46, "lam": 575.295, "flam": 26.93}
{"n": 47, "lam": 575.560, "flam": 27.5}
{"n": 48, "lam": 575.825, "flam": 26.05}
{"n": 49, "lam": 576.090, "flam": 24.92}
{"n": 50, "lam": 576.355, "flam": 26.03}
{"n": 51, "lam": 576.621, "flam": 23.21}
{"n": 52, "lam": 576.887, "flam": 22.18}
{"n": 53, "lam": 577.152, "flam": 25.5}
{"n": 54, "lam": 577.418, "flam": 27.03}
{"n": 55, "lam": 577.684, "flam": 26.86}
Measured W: 26.75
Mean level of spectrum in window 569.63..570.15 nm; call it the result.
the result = 22.4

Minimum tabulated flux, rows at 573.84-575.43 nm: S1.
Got 24.43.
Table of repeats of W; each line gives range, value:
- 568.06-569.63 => 24.58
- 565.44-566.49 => 24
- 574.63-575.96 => 27.5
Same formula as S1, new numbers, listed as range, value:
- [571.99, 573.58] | 21.67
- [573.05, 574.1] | 24.46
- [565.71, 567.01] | 21.57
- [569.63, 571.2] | 20.55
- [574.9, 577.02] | 22.18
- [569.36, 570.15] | 21.55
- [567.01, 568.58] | 20.85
